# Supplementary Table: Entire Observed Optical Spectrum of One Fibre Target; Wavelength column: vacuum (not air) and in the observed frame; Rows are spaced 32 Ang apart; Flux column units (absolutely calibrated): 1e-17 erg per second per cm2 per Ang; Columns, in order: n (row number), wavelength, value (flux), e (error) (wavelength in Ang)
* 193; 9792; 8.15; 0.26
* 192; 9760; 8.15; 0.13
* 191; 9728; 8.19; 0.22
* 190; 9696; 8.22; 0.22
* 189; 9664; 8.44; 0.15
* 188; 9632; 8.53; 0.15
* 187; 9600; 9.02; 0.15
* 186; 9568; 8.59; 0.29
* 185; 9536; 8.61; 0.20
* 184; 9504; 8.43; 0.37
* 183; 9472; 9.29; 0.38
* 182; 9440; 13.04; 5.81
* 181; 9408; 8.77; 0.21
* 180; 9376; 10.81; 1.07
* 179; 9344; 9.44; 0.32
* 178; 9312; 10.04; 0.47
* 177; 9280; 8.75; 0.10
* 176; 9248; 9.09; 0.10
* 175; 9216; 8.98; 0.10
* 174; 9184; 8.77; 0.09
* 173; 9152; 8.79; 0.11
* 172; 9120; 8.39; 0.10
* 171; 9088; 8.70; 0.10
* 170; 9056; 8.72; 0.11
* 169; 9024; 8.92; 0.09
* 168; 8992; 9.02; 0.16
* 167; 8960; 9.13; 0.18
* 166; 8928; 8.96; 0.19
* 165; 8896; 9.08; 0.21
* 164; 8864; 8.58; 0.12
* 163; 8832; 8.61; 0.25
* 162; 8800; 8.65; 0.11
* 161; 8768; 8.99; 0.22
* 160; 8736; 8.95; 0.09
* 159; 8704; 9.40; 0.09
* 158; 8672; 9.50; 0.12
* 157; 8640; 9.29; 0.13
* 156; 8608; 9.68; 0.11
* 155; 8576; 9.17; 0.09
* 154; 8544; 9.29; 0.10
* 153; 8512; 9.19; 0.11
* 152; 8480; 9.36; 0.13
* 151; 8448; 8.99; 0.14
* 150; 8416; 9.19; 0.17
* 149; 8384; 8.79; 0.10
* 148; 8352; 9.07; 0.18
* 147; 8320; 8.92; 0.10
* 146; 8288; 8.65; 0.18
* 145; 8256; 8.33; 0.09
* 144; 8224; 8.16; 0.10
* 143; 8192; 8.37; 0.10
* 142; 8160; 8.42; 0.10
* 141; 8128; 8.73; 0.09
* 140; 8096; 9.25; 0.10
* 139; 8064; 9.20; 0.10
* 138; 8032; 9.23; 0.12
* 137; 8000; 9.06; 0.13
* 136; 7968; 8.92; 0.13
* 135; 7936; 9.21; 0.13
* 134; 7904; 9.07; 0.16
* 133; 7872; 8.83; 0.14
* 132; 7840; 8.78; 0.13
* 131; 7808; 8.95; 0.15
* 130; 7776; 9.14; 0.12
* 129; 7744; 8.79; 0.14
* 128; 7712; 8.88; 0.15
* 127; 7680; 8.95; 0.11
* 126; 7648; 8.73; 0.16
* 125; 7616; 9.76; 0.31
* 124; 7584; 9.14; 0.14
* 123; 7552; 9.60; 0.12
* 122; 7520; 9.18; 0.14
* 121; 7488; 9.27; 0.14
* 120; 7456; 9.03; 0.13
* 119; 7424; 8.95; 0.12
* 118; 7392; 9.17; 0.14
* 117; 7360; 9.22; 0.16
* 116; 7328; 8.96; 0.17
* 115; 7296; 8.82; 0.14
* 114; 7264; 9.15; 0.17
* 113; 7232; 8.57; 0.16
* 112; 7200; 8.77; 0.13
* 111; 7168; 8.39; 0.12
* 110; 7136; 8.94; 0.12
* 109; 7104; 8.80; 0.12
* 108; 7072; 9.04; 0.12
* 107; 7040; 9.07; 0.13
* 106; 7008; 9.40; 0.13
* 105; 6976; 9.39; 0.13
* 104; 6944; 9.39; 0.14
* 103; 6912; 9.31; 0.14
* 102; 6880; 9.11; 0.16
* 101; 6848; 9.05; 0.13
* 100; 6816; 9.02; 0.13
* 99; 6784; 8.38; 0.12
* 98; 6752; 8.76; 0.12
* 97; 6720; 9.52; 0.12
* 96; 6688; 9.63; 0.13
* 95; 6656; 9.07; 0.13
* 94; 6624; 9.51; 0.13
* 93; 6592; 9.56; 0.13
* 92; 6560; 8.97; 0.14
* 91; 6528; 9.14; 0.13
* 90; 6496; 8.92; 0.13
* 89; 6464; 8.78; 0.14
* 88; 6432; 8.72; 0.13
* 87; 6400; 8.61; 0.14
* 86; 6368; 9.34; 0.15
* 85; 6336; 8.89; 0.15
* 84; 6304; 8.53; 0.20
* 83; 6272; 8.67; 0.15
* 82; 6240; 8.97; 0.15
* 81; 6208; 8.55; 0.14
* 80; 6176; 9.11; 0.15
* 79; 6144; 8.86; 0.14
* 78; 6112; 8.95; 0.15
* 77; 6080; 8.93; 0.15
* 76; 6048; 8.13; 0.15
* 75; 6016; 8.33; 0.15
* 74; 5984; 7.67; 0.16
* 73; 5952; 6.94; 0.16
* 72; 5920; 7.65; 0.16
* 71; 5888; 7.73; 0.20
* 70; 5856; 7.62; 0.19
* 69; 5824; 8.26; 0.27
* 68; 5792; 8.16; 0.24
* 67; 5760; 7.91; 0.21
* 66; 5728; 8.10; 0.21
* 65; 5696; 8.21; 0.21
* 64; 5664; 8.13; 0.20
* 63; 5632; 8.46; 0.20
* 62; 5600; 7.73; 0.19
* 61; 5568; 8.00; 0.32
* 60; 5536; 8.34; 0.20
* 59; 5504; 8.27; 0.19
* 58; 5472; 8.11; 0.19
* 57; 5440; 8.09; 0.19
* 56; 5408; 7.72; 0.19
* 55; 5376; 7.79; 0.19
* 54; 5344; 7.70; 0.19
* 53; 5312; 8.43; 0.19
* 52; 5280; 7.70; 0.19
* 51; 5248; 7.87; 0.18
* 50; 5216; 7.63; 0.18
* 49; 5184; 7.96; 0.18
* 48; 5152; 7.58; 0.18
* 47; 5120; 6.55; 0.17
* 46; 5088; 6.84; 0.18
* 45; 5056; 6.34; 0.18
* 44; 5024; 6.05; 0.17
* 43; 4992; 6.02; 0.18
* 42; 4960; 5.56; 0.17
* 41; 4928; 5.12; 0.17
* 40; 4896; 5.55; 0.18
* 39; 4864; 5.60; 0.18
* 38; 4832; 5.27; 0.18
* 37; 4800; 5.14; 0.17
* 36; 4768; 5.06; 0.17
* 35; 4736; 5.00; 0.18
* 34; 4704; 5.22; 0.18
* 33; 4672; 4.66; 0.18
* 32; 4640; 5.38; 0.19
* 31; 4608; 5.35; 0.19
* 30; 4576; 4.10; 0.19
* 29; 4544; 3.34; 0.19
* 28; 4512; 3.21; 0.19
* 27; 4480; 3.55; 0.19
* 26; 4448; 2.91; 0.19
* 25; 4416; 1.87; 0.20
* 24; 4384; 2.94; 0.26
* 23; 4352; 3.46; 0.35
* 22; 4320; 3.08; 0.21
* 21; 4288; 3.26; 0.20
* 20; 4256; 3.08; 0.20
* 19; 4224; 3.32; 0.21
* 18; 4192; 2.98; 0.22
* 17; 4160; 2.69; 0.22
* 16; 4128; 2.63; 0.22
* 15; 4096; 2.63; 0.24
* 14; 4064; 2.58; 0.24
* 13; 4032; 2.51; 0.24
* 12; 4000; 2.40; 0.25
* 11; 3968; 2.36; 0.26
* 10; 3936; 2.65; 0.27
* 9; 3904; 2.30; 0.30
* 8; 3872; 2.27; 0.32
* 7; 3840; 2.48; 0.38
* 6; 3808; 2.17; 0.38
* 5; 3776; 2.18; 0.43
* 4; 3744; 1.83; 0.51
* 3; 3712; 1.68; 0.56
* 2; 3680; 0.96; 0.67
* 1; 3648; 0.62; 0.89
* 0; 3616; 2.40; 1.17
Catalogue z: 0.148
